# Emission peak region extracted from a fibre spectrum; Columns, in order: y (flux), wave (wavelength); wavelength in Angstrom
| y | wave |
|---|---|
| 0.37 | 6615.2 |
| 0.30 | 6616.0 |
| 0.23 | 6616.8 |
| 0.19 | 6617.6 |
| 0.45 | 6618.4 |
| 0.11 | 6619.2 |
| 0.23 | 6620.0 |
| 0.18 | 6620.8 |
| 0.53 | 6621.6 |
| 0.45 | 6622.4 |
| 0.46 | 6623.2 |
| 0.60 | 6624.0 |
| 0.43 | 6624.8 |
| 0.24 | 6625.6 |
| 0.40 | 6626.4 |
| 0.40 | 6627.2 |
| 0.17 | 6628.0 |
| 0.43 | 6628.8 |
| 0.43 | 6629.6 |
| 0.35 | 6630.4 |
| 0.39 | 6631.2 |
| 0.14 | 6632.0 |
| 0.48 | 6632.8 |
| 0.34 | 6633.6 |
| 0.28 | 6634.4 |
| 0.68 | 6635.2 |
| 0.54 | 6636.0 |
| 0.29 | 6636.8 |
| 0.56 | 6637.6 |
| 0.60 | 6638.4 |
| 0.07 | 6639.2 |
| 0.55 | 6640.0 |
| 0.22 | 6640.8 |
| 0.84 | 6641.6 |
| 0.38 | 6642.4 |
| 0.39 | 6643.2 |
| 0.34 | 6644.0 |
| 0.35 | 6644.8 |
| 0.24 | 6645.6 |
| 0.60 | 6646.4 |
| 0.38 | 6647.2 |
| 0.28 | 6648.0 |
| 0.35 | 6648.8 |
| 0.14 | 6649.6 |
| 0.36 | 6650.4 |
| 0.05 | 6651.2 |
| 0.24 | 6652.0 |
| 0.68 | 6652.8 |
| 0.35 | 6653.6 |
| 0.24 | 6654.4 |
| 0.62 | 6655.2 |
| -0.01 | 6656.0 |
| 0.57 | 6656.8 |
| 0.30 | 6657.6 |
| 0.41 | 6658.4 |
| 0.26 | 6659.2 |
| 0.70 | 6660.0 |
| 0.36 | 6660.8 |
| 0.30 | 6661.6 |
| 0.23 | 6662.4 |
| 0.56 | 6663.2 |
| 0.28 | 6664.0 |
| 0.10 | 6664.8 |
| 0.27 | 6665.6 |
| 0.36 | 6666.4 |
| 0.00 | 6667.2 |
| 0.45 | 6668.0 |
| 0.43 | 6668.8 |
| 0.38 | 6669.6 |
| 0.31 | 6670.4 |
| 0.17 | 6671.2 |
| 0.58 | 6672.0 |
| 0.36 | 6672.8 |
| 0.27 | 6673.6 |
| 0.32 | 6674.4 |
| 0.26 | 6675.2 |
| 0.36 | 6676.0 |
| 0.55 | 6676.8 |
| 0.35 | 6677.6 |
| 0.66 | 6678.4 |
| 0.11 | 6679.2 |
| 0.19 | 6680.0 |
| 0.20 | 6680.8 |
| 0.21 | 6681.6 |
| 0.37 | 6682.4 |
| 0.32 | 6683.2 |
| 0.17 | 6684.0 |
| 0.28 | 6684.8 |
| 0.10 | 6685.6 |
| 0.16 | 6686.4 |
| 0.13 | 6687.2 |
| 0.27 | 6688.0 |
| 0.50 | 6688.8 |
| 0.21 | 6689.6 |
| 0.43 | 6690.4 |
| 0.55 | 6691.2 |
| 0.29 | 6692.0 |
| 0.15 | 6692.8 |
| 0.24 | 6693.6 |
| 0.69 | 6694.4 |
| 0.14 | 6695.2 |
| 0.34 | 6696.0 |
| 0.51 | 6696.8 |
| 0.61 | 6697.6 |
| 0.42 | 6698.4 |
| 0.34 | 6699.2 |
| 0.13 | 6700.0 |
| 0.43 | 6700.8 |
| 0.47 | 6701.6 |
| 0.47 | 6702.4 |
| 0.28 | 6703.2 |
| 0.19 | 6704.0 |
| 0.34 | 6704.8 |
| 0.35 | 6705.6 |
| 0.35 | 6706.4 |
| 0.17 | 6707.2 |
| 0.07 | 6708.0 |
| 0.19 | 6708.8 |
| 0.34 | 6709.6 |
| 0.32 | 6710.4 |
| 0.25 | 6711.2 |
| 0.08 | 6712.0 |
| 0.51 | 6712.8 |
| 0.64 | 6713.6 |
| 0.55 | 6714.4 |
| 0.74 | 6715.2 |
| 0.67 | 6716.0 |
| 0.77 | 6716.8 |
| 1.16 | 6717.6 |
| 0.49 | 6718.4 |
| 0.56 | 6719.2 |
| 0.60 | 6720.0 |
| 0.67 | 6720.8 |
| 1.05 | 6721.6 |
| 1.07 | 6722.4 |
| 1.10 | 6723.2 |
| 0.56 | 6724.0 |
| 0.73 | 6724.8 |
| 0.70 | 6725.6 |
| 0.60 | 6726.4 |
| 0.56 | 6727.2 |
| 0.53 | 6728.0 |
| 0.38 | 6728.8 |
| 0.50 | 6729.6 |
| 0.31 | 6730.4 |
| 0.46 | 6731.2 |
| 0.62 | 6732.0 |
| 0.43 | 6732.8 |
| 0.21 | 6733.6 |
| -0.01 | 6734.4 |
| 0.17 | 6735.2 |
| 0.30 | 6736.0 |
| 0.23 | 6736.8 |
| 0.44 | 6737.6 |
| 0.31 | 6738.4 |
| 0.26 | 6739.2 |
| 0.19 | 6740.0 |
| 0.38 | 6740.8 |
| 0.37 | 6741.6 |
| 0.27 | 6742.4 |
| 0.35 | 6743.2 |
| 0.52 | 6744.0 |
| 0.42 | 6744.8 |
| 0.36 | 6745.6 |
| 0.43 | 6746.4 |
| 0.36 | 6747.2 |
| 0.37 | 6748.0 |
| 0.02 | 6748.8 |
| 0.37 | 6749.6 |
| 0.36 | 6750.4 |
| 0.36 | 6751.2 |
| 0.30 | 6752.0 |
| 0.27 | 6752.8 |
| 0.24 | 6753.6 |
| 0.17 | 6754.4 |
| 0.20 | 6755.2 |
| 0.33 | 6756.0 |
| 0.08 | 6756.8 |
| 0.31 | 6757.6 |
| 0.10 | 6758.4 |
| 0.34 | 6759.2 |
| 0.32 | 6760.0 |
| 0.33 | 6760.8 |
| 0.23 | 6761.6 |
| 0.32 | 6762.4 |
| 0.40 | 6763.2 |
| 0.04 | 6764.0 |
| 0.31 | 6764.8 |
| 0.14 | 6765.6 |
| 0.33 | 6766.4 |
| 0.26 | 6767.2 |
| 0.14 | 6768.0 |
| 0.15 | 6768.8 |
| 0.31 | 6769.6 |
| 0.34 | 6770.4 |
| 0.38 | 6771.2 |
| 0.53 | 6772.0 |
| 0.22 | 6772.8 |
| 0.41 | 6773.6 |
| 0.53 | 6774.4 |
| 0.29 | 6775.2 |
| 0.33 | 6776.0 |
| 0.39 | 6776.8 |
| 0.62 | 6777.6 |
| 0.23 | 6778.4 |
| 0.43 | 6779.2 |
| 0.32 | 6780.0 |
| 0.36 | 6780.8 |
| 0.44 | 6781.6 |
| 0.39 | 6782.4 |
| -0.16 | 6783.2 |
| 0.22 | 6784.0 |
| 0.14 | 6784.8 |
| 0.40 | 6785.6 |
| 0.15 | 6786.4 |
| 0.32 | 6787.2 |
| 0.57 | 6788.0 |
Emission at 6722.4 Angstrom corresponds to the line [O II]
